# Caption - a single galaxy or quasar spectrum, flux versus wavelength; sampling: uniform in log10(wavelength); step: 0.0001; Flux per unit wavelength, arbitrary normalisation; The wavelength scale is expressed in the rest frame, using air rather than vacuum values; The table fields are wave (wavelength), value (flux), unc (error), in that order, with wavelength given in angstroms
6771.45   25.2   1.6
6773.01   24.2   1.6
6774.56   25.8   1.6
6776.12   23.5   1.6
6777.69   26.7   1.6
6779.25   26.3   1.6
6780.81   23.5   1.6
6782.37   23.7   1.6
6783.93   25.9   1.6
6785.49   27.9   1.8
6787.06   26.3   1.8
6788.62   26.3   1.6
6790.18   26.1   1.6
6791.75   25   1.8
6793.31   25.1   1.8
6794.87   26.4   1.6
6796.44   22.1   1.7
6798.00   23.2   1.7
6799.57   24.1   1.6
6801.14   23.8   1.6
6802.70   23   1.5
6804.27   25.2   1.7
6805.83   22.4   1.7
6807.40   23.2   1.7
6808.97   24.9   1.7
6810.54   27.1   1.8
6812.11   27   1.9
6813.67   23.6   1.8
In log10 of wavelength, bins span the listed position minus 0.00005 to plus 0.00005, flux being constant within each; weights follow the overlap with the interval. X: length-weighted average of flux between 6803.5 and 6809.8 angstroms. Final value 23.9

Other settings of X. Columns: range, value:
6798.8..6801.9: 23.9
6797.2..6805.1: 23.9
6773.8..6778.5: 25.3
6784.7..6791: 26.6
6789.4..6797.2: 24.9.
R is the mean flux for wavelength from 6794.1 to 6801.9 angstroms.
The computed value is 23.9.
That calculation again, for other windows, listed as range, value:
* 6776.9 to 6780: 26.4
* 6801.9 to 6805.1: 24.1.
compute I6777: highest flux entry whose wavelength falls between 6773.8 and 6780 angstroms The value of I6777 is 26.7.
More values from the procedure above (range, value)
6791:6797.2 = 26.4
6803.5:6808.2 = 25.2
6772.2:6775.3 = 25.8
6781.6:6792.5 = 27.9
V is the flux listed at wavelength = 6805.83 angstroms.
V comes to 22.4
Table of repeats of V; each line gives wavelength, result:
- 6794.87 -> 26.4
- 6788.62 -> 26.3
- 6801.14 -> 23.8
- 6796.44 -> 22.1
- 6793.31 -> 25.1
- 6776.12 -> 23.5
